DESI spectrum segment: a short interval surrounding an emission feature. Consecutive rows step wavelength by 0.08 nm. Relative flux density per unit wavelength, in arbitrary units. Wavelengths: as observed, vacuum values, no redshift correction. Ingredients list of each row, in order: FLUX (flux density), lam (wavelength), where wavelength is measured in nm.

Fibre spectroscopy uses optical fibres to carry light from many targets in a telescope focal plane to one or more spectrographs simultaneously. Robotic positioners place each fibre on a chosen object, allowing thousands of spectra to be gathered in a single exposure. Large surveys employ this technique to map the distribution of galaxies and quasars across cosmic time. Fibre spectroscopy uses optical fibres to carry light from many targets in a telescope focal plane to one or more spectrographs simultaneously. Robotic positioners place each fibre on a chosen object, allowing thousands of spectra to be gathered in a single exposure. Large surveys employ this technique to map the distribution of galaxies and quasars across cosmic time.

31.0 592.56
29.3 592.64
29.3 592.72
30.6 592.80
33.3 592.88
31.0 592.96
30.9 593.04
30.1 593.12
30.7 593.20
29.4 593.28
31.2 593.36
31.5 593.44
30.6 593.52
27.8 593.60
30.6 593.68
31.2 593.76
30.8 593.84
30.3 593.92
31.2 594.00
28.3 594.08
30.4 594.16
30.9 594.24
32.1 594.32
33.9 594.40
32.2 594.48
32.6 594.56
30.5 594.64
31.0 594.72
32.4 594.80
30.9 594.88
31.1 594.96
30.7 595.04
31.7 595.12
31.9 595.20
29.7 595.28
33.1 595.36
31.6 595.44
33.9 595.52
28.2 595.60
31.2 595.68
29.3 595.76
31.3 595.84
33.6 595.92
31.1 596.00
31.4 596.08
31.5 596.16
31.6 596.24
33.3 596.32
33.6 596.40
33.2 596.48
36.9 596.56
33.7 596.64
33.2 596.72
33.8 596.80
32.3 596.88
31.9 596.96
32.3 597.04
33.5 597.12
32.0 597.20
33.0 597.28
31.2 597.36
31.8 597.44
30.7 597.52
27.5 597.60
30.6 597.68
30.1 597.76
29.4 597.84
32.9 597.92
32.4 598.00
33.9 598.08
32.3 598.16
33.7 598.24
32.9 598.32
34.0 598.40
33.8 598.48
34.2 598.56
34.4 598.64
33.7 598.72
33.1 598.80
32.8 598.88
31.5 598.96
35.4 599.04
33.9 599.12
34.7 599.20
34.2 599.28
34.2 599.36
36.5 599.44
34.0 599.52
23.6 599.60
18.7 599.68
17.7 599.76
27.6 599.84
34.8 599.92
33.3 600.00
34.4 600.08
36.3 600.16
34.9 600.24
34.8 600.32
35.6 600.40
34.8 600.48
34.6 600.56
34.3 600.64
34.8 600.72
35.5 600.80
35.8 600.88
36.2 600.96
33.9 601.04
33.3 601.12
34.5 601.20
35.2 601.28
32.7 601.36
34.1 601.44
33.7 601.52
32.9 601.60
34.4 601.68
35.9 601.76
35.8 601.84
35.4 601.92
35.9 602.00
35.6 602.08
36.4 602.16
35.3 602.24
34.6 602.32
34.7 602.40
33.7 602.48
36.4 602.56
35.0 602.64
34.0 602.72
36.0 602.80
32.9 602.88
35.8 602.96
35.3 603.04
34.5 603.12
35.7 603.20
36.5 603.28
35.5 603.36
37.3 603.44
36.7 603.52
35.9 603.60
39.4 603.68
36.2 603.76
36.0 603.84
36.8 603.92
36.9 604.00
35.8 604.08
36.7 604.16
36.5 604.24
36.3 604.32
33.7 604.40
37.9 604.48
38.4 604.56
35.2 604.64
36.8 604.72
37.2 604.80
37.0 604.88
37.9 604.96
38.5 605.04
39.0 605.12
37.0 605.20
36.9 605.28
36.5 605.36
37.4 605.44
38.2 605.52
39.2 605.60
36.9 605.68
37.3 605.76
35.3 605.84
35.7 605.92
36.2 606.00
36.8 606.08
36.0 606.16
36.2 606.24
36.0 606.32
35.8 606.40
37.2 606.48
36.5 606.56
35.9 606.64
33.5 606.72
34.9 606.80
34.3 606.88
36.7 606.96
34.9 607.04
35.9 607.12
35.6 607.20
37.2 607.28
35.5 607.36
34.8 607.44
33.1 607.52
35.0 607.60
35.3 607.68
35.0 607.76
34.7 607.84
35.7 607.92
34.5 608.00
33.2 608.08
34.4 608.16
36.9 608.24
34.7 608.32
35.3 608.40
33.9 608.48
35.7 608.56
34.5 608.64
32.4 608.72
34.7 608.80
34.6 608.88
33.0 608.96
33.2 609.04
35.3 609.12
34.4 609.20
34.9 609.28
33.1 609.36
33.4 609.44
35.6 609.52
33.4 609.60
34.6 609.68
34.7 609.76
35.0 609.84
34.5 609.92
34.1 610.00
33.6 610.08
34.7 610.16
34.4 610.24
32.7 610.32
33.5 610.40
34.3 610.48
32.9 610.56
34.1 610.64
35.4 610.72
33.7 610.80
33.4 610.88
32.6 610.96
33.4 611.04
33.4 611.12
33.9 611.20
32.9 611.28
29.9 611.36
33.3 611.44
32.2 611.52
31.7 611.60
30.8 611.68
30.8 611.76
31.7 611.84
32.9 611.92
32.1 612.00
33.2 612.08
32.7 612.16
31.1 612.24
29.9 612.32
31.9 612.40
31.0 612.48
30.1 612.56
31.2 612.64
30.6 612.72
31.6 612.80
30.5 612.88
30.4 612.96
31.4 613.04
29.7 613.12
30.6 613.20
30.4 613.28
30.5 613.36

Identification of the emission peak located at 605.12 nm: C III] 1909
